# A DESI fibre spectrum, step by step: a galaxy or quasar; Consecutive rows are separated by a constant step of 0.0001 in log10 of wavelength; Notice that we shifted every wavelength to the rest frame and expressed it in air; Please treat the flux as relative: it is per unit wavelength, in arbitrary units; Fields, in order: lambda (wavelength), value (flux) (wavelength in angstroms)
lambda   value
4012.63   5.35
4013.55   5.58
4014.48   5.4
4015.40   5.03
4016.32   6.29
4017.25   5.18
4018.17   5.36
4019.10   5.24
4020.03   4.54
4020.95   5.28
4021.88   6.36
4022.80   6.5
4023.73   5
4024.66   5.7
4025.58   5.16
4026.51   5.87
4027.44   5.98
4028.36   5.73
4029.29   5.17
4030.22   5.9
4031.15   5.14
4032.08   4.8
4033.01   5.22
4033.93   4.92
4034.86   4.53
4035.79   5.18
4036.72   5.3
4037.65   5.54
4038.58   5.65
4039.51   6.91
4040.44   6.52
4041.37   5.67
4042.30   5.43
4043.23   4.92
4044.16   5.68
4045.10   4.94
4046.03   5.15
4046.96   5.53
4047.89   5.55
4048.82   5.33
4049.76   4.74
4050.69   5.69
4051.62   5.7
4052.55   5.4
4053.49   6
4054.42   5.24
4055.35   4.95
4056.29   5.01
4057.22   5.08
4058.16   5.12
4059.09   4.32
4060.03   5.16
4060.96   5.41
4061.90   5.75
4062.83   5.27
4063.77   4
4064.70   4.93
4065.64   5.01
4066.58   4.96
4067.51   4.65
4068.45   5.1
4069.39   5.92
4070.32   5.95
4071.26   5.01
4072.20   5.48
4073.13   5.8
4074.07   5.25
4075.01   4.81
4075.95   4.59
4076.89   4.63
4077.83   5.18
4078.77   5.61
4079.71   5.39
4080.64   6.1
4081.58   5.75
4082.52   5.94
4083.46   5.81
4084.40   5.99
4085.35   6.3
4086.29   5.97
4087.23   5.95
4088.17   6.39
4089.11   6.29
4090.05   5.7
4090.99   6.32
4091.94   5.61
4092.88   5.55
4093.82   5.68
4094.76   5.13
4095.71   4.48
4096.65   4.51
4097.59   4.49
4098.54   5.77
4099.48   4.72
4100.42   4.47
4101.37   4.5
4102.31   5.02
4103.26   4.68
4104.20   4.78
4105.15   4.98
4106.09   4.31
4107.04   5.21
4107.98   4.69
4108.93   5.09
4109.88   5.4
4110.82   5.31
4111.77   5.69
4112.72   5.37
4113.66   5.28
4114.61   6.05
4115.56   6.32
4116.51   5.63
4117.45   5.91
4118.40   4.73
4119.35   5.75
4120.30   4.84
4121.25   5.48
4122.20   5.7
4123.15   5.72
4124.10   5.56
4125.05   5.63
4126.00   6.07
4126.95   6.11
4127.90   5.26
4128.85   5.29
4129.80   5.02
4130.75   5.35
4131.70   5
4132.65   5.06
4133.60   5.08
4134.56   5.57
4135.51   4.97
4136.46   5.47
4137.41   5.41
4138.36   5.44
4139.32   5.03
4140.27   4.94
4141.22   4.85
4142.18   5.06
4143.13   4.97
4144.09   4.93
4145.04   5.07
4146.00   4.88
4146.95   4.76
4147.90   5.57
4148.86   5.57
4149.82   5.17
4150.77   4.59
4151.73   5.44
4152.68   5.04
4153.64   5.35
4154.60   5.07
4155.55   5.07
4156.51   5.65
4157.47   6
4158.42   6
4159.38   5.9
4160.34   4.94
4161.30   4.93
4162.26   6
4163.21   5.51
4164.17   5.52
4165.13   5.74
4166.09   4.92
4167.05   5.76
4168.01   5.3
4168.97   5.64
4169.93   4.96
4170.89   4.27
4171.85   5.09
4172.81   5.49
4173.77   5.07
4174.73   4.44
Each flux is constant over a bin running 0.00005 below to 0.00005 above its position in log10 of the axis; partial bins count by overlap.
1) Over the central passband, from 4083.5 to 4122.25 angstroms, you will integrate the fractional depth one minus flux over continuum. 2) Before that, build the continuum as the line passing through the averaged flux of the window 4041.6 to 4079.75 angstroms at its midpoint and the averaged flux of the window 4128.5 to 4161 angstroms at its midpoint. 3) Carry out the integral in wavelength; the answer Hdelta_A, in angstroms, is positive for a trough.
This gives -1.14 angstroms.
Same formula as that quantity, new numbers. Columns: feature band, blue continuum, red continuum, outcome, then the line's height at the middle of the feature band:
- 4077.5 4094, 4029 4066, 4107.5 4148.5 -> -1.74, 5.31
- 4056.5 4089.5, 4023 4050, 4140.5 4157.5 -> -0.34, 5.34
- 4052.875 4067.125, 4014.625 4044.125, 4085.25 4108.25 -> 0.79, 5.38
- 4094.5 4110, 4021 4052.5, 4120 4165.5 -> 1.64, 5.39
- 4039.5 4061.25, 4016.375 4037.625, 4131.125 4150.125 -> -0.10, 5.34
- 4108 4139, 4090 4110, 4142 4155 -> -2.30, 5.07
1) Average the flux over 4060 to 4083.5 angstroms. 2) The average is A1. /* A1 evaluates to 5.28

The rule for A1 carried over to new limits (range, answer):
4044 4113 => 5.28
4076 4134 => 5.4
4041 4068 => 5.19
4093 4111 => 4.91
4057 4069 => 4.98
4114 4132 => 5.55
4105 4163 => 5.32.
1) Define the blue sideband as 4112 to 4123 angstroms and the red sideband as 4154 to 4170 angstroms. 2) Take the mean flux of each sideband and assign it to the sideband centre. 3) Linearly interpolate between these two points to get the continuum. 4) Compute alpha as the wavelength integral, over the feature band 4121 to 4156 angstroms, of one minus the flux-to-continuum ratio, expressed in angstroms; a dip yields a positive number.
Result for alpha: 1.7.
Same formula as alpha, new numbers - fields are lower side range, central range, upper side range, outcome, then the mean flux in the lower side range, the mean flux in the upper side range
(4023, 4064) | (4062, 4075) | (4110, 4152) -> 0.4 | 5.36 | 5.34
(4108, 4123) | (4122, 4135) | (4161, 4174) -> 0.0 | 5.48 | 5.31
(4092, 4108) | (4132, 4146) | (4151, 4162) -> 0.3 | 4.91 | 5.39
